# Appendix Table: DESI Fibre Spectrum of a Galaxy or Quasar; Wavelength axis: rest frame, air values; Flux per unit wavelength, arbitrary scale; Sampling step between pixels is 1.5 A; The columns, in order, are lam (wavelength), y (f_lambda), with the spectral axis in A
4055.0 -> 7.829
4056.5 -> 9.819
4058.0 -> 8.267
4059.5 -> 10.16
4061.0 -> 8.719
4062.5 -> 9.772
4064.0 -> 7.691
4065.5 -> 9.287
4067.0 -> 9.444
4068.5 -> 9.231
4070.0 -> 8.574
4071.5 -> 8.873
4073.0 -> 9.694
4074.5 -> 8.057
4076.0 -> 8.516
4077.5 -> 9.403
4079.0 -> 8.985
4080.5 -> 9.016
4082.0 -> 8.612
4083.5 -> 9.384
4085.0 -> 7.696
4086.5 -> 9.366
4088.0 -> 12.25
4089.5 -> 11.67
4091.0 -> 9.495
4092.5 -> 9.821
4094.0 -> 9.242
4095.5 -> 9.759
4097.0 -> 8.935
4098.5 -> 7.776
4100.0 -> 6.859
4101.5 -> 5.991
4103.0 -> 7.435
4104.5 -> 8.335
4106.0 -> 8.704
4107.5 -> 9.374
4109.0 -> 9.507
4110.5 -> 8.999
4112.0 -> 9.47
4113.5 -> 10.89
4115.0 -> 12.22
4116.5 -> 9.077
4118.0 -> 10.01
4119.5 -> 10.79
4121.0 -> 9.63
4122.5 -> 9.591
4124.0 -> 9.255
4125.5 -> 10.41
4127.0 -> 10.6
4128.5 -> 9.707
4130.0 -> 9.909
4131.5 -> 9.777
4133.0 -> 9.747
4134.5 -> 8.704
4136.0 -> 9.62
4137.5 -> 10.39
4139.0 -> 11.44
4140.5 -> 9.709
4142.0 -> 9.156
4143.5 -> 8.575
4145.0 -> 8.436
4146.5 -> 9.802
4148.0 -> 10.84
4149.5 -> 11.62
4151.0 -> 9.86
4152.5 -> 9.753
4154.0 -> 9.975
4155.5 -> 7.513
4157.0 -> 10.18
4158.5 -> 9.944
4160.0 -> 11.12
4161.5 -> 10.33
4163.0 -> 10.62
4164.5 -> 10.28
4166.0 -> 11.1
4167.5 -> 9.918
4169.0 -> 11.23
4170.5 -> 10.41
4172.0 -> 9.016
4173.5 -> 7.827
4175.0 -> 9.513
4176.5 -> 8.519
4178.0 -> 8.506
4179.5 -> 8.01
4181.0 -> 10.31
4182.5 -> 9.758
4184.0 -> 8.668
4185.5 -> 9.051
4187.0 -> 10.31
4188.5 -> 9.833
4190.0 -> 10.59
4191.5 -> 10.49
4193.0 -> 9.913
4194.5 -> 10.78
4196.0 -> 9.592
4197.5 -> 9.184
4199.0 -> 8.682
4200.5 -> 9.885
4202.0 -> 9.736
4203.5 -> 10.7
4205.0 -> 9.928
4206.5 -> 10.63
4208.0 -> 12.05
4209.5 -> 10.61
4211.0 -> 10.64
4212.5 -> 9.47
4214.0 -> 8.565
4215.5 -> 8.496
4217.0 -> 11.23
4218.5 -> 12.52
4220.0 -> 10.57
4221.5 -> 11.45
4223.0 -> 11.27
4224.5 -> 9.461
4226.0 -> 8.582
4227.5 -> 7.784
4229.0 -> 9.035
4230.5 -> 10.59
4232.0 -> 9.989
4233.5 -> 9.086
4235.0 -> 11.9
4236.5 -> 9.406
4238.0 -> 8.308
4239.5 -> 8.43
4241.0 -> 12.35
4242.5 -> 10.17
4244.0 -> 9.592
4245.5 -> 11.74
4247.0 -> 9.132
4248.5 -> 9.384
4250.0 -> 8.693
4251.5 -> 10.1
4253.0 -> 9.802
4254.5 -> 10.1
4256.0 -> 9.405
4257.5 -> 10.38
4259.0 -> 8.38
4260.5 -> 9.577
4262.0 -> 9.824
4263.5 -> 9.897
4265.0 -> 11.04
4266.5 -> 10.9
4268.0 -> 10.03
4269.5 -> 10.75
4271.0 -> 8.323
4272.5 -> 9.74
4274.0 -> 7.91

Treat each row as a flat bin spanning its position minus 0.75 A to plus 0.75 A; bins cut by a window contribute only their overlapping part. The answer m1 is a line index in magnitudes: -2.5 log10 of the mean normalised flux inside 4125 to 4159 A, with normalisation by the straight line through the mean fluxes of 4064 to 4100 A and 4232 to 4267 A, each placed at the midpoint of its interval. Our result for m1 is -0.04 mag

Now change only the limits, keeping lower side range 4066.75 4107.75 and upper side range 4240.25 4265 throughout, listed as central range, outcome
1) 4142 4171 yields -0.08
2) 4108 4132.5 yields -0.10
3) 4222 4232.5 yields 0.02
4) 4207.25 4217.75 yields -0.05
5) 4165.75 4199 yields -0.01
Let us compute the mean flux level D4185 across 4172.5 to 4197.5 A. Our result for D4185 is 9.47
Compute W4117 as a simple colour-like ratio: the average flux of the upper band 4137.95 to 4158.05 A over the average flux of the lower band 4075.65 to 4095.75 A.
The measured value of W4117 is 1.03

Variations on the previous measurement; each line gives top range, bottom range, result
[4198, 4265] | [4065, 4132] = 1.07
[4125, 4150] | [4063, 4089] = 1.09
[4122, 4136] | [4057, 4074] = 1.07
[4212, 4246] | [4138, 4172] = 0.99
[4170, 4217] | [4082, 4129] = 1.03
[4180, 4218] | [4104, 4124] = 1.02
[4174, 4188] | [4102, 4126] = 0.96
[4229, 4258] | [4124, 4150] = 1.00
